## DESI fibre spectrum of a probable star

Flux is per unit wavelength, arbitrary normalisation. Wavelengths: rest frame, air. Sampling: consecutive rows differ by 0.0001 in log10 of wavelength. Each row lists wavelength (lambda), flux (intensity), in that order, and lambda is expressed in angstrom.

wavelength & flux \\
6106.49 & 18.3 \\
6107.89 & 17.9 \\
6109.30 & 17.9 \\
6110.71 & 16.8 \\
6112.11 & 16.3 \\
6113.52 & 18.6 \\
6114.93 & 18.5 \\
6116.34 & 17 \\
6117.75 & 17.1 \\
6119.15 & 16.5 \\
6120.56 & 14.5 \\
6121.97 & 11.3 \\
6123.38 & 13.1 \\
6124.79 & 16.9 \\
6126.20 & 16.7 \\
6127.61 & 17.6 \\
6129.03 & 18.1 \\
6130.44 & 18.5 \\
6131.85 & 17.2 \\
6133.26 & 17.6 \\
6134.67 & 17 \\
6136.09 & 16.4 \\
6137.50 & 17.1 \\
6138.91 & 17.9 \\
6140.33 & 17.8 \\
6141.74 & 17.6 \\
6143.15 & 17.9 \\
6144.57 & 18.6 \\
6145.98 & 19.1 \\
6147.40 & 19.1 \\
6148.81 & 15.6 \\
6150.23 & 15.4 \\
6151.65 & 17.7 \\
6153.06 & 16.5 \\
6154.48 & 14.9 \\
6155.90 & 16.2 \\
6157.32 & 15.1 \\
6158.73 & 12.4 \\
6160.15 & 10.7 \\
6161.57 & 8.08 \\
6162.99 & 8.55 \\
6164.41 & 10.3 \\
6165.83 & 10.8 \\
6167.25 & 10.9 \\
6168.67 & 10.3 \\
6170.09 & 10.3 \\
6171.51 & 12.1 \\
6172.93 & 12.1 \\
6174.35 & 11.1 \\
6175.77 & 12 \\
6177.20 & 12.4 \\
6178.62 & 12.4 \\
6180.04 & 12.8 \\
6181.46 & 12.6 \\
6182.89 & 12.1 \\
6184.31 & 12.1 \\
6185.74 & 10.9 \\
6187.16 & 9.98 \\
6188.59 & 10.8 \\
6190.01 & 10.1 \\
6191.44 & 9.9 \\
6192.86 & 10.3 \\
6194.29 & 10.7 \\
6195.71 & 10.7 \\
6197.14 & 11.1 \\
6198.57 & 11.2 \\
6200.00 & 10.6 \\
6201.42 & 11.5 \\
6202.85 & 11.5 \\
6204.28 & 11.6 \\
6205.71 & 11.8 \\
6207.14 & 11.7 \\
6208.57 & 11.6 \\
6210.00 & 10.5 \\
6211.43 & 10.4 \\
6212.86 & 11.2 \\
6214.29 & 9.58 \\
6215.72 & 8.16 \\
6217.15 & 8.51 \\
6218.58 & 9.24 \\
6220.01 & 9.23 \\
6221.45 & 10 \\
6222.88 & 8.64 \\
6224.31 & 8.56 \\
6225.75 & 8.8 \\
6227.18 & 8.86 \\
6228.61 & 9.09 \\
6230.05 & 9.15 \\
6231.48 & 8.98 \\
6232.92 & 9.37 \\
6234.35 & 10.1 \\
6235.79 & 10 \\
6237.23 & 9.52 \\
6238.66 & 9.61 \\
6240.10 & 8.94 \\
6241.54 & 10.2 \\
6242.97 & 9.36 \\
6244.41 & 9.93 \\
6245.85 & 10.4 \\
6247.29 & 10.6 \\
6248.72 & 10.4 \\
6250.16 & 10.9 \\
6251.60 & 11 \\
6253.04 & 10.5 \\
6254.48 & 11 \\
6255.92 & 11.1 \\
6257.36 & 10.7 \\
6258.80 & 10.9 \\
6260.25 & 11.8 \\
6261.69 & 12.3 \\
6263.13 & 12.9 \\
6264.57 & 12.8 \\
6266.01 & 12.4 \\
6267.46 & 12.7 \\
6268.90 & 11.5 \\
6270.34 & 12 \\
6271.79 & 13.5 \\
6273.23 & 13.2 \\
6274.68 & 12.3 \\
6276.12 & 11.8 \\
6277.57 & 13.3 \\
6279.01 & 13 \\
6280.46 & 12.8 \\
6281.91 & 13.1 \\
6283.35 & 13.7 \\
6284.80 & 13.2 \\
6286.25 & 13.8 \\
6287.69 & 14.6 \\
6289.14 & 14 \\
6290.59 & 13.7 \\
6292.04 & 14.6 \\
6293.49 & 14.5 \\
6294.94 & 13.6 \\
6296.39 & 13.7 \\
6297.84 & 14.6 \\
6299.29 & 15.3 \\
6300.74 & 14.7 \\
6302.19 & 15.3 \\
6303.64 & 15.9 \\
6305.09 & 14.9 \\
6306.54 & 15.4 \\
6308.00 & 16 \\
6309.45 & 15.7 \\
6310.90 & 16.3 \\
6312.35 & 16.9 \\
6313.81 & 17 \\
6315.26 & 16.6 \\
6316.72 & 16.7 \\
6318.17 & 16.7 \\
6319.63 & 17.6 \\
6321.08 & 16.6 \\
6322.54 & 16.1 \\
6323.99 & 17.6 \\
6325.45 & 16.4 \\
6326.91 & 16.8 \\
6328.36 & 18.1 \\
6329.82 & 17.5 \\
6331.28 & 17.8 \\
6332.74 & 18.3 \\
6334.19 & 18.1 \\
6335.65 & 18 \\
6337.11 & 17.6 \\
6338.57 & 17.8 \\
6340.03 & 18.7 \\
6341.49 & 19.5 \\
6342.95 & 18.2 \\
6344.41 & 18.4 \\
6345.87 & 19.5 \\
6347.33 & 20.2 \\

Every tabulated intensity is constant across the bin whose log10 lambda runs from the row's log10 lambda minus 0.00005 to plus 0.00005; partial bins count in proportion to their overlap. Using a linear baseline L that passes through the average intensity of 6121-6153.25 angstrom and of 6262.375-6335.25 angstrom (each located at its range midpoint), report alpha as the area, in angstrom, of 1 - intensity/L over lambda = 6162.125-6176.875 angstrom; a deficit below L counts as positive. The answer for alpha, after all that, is 5.1 angstrom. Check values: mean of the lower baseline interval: 17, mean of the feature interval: 10.9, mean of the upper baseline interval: 14.9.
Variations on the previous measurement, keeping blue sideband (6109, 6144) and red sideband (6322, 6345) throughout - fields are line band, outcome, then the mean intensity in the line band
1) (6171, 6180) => 2.6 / 12.1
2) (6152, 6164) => 2.9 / 12.9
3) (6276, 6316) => 6.9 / 14.6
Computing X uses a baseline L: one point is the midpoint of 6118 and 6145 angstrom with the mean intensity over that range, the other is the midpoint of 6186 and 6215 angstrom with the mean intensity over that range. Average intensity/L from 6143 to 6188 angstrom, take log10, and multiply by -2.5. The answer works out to 0.067 mag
